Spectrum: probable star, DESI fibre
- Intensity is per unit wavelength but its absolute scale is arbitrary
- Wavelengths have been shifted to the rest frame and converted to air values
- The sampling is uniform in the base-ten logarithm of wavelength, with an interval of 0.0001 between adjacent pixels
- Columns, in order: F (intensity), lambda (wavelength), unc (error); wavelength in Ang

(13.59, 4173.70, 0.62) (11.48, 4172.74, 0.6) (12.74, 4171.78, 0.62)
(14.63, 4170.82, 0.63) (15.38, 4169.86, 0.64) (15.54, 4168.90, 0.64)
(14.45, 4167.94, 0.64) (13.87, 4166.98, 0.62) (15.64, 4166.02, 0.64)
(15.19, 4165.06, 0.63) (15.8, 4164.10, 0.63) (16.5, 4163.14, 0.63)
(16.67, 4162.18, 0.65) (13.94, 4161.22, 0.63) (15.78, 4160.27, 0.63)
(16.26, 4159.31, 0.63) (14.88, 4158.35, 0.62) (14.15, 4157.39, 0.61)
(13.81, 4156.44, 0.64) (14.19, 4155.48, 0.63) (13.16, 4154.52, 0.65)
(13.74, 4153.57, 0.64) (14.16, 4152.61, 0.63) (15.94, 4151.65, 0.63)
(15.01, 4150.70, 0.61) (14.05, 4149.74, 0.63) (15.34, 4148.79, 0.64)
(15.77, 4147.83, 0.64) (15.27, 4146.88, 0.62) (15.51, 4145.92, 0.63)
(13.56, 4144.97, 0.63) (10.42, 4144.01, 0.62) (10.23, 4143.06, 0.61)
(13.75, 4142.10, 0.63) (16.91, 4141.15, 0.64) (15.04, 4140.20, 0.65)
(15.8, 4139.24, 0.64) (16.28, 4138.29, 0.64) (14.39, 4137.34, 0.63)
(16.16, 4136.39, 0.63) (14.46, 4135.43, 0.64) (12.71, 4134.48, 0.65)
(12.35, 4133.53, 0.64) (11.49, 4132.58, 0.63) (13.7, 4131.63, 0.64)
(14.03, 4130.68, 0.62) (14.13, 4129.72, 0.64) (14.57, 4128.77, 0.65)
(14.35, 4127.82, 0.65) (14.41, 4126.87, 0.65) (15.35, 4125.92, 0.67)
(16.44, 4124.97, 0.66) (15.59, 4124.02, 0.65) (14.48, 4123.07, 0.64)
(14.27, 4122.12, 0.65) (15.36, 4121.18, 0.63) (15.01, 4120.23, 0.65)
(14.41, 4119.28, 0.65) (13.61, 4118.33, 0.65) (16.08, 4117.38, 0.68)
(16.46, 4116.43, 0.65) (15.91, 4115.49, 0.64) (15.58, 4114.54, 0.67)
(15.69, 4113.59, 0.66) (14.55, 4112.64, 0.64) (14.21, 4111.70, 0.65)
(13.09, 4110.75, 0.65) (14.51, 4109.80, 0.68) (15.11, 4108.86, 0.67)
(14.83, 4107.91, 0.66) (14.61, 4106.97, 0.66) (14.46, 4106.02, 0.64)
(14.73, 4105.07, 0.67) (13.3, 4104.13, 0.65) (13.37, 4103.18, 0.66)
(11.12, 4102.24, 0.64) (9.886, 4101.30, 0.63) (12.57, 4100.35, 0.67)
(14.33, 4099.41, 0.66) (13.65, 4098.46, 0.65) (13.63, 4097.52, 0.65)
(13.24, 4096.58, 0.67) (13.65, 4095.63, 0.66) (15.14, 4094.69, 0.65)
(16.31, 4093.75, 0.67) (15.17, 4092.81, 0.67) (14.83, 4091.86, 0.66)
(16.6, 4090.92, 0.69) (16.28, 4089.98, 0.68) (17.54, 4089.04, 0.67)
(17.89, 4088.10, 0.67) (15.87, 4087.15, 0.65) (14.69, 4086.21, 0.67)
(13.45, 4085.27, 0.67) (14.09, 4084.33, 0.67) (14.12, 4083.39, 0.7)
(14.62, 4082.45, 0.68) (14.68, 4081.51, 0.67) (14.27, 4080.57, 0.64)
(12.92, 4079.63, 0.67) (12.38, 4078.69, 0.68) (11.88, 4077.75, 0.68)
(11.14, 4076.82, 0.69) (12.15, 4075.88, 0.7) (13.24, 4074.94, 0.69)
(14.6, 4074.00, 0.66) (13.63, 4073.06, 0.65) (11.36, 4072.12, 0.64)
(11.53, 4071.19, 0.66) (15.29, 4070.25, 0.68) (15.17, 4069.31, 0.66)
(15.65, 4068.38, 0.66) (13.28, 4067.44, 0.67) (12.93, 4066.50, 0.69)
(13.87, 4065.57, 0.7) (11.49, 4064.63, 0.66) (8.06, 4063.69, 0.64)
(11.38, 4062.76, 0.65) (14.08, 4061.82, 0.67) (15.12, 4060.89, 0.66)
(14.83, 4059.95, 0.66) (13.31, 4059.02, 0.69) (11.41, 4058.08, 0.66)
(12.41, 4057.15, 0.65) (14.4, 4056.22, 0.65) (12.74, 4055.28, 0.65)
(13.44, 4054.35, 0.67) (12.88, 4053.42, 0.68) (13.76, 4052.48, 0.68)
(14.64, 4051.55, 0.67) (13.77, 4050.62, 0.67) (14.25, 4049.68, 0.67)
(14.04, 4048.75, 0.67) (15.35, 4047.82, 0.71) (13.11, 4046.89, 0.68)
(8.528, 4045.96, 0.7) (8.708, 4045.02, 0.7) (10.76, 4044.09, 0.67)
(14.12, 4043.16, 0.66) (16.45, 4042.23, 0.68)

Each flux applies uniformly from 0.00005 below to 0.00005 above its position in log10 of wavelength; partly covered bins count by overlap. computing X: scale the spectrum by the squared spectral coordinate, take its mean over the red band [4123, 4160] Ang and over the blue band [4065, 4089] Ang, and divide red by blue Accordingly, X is 1.1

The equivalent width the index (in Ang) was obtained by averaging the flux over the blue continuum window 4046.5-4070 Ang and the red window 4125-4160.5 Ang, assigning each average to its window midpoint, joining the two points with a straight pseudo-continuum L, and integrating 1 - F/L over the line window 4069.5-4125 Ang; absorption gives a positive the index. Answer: -1.7 Ang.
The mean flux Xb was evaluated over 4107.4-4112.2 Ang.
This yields 14.4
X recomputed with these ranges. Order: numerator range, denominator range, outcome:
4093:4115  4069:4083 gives 1.07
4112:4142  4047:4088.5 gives 1.13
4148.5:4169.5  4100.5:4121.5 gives 1.07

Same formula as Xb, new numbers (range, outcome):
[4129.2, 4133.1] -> 13.3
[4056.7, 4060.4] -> 13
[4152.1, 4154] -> 13.9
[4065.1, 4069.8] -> 14.2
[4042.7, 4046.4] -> 10.5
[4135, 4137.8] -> 15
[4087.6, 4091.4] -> 17.1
